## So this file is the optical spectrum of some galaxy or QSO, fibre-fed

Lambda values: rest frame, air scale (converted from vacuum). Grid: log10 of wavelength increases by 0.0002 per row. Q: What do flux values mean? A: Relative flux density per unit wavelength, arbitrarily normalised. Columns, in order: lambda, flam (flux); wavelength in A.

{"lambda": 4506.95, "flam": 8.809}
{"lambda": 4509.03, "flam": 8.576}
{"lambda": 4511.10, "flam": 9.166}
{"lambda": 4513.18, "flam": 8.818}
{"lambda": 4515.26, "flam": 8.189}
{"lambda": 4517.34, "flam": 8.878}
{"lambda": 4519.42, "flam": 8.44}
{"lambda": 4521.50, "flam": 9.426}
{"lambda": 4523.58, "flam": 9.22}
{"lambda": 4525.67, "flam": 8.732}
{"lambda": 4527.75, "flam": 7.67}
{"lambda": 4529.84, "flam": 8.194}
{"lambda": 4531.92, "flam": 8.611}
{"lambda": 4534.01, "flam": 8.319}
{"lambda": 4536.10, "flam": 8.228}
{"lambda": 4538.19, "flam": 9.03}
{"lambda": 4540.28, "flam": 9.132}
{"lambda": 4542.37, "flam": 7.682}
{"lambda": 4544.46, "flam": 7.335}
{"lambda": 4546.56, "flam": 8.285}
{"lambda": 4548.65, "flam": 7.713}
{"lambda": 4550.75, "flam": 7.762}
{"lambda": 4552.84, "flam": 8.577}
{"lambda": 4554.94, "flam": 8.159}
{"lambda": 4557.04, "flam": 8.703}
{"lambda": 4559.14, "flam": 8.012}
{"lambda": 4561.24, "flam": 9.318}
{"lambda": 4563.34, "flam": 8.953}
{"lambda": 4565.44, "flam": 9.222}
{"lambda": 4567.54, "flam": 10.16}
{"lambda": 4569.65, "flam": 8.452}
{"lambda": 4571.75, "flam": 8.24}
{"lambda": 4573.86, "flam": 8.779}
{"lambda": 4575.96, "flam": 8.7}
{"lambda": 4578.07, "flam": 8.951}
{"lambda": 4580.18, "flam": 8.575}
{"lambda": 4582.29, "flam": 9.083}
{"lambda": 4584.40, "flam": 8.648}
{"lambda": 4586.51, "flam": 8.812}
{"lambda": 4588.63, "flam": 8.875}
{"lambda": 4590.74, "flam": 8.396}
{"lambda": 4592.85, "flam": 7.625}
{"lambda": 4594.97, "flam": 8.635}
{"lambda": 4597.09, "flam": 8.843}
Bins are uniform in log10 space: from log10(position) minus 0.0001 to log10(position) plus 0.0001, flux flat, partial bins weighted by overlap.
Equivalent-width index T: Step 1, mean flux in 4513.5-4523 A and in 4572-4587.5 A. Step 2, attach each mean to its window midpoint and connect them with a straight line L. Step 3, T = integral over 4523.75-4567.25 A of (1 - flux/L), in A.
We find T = 1.7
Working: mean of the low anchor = 8.77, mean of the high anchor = 8.76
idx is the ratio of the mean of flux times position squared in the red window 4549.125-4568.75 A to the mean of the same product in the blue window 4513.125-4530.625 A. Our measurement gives 1.03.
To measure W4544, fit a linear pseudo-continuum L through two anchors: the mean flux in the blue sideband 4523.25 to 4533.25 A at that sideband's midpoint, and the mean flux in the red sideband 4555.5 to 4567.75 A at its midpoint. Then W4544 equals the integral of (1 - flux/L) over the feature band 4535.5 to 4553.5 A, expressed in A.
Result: 1.0 A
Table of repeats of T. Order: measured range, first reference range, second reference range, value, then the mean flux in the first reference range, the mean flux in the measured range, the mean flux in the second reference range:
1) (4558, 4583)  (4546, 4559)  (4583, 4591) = -1.2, 8.18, 8.87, 8.73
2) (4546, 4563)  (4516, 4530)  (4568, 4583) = 0.7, 8.67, 8.34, 8.73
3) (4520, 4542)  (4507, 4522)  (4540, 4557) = -0.5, 8.76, 8.62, 8.07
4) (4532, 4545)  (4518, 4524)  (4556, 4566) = 0.8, 9.01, 8.35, 8.83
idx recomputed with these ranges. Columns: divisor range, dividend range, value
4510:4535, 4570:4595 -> 1.02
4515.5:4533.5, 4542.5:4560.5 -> 0.95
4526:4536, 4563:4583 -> 1.10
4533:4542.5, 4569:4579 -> 1.03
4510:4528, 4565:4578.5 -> 1.04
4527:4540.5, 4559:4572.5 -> 1.08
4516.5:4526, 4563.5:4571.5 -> 1.04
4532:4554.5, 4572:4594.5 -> 1.07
